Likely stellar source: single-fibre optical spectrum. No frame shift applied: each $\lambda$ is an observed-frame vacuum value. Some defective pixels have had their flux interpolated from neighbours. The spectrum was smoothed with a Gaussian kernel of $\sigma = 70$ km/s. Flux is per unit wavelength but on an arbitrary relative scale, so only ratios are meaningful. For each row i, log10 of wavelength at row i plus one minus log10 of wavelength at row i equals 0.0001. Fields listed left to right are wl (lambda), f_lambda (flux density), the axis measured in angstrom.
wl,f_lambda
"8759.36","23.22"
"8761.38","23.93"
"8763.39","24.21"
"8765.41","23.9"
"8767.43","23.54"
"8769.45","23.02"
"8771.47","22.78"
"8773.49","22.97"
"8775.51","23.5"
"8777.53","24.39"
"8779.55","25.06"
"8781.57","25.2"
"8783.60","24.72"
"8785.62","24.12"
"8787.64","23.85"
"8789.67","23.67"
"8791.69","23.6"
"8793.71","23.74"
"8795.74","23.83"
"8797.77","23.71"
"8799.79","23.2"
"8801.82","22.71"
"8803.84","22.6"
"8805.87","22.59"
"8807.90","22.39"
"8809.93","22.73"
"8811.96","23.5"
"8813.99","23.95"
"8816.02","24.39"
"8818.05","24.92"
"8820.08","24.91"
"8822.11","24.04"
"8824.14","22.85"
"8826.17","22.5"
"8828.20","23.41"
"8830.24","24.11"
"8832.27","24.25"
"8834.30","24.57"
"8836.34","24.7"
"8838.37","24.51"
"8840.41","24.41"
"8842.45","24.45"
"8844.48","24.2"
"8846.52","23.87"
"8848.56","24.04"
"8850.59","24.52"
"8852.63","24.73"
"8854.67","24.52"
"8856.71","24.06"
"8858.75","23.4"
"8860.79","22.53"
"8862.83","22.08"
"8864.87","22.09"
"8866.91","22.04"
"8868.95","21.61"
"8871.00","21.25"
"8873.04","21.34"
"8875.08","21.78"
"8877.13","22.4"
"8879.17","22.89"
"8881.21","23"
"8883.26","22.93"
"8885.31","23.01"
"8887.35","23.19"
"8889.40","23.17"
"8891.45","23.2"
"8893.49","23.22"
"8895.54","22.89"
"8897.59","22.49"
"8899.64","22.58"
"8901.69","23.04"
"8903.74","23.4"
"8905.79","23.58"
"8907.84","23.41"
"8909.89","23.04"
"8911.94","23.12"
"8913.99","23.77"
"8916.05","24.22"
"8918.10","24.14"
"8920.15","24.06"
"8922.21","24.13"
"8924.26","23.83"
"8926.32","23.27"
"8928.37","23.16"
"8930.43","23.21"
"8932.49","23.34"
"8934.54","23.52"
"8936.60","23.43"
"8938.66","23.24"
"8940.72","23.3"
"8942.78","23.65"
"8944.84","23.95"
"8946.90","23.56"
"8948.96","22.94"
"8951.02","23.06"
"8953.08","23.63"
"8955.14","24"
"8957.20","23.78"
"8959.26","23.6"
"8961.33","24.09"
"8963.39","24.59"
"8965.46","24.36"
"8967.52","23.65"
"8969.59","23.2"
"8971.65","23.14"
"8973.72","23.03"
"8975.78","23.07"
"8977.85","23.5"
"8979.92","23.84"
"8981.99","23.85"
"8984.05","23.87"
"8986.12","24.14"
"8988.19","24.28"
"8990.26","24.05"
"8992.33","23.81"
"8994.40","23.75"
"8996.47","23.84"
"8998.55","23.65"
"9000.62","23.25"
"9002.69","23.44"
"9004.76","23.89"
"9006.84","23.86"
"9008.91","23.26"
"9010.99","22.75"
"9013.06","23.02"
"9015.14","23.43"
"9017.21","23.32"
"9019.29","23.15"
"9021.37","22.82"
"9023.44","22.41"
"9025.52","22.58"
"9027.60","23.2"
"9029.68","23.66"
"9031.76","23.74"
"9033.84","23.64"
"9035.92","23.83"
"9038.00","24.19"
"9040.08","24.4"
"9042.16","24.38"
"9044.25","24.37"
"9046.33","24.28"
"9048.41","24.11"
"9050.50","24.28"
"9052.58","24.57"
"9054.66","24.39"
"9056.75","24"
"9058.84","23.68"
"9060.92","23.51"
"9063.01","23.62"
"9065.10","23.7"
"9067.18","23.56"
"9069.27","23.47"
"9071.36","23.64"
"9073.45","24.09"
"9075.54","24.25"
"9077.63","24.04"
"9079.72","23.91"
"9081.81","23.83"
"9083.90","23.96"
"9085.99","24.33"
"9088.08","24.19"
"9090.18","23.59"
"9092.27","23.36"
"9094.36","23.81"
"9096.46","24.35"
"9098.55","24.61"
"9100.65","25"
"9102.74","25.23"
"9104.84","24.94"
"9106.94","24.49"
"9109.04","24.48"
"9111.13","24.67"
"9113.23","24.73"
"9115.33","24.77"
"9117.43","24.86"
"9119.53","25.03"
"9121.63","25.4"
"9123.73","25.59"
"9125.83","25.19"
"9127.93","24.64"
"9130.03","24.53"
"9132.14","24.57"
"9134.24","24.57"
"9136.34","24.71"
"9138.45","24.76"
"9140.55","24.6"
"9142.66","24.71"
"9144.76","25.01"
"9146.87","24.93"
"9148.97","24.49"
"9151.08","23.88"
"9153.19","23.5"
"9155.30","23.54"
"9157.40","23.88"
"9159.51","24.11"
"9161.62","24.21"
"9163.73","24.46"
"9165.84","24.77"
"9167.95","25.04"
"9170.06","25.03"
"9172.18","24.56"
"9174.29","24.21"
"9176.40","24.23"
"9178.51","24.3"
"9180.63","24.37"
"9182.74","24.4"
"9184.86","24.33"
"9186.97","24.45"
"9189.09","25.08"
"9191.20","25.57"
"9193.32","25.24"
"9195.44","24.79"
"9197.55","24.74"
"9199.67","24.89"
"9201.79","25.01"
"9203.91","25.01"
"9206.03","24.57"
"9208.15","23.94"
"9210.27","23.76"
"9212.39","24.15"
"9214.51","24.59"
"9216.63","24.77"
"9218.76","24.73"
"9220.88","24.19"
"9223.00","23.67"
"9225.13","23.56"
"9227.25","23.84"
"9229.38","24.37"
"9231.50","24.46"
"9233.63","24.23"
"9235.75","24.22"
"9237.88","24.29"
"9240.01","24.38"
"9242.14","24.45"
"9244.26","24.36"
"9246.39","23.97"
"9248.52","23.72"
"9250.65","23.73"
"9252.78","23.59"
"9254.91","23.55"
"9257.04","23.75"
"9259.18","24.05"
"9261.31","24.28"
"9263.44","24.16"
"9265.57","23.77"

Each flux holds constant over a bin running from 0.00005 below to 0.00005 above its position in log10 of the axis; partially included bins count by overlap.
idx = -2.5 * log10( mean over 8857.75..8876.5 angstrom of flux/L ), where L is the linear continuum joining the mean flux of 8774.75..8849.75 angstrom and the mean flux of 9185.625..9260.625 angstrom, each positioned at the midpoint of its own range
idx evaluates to 0.09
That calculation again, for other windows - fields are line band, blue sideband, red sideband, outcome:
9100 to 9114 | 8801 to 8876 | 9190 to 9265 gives -0.034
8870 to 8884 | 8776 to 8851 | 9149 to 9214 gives 0.083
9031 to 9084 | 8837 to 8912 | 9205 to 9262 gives -0.016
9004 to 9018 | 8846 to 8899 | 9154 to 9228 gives 0.011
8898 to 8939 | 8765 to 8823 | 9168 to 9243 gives 0.022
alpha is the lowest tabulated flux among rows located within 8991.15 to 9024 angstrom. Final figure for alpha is 22.41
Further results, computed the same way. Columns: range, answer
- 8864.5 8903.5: 21.25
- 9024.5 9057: 22.58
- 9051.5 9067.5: 23.51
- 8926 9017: 22.75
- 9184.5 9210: 23.94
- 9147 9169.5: 23.5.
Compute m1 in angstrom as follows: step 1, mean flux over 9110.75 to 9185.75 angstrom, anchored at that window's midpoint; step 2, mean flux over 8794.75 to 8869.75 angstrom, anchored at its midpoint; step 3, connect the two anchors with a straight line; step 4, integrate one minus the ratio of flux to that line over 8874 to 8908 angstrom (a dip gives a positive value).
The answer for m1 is 1.2 angstrom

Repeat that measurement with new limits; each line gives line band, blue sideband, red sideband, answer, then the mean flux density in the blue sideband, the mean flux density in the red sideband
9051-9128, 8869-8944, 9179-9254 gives -1.4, 23.1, 24.4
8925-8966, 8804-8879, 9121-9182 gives 0.4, 23.4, 24.5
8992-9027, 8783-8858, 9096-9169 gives 1.5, 23.9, 24.6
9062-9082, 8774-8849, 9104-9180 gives 0.5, 23.9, 24.6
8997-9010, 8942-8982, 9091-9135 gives 0.2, 23.6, 24.7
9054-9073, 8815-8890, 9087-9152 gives 0.5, 23.4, 24.6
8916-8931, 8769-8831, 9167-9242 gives 0.1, 23.6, 24.5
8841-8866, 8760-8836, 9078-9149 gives 0.2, 23.7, 24.6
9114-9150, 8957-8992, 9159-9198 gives -0.6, 23.8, 24.6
